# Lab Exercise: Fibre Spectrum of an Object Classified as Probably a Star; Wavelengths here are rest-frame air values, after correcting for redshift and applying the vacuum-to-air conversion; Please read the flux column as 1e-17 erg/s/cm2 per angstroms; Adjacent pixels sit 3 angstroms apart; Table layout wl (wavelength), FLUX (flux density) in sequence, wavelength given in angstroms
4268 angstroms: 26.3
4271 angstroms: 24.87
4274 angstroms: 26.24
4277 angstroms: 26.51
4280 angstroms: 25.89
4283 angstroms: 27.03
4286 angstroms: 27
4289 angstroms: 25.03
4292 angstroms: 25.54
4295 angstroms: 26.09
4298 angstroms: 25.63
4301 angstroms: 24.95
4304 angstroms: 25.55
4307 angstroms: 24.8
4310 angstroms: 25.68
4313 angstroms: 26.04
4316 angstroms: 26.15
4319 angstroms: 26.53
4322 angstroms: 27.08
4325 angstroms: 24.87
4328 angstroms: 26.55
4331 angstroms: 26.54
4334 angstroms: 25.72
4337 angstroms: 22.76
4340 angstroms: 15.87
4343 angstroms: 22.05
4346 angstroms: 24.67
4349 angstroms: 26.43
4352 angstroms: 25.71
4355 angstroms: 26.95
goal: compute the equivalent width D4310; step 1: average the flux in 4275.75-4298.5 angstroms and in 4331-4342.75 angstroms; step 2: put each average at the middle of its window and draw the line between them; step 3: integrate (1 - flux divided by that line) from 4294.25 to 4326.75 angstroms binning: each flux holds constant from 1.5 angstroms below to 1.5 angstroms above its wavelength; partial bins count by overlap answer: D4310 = -2.1 angstroms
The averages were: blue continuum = 26.1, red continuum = 22.2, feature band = 25.8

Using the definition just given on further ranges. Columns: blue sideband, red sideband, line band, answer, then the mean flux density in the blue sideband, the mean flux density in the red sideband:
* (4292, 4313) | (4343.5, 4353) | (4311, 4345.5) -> 1.05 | 25.5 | 25.2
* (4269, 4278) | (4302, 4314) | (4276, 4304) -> -0.28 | 25.9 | 25.5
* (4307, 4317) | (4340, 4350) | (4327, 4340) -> -0.13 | 25.8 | 23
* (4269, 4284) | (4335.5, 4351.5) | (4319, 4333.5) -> -1.72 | 26.1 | 22.6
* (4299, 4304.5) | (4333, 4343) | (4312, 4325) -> -1.59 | 25.2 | 21.3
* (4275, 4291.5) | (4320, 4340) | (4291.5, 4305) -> 0.13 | 26.2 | 24.9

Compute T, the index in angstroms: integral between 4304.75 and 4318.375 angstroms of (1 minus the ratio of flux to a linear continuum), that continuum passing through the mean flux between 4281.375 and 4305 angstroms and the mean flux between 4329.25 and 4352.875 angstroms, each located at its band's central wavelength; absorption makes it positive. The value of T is -0.38 angstroms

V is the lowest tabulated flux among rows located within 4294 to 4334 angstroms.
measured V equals 24.8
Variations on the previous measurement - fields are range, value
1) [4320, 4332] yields 24.87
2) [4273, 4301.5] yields 24.95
